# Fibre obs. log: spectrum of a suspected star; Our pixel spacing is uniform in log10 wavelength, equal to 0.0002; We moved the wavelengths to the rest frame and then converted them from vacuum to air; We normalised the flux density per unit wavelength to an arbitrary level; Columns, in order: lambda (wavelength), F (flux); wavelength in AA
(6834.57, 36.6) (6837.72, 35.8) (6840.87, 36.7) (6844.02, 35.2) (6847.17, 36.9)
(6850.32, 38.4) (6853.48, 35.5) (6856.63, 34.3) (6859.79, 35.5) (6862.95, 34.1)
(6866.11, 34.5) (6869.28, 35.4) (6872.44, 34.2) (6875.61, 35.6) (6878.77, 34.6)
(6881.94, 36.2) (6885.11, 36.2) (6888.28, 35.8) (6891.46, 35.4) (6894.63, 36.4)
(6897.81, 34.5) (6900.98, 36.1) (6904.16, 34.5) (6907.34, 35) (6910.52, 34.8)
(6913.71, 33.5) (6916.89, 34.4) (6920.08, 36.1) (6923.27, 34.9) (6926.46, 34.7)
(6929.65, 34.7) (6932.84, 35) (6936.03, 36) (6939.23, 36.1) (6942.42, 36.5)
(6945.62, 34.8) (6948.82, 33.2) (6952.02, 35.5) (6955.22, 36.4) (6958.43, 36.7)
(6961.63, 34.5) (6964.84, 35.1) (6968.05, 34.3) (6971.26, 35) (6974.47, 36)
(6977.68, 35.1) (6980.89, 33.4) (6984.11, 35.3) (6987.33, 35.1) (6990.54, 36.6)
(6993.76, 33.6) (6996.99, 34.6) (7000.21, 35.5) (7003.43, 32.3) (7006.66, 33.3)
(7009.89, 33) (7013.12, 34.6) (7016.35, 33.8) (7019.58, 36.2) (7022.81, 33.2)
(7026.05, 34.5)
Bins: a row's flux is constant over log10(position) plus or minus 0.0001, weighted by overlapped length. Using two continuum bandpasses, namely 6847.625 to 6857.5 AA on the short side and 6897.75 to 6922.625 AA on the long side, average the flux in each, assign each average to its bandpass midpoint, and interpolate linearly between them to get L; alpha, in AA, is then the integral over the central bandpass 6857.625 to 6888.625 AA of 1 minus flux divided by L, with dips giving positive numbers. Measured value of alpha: 0.54 AA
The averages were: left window 36.3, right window 34.9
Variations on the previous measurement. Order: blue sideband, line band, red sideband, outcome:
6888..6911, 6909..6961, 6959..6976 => -0.01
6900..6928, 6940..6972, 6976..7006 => -0.49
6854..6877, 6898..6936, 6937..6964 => 0.32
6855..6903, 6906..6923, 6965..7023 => 0.13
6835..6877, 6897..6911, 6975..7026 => 0.07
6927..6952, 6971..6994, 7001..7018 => -0.63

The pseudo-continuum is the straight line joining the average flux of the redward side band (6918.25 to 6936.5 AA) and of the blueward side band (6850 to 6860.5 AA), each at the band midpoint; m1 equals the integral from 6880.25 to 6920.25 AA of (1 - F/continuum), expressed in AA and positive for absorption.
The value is 0.10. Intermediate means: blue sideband 35.7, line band 35.3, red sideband 35.2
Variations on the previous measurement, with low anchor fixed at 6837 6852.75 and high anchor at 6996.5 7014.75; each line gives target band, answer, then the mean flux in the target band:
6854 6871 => 0.70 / 34.8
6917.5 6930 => 0.06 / 35.1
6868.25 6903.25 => 0.41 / 35.5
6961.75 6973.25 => -0.10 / 34.8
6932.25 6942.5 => -0.26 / 35.9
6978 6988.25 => -0.12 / 34.6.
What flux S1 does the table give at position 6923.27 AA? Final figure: 34.9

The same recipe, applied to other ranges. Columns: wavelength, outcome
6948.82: 33.2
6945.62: 34.8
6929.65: 34.7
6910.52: 34.8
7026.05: 34.5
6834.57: 36.6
